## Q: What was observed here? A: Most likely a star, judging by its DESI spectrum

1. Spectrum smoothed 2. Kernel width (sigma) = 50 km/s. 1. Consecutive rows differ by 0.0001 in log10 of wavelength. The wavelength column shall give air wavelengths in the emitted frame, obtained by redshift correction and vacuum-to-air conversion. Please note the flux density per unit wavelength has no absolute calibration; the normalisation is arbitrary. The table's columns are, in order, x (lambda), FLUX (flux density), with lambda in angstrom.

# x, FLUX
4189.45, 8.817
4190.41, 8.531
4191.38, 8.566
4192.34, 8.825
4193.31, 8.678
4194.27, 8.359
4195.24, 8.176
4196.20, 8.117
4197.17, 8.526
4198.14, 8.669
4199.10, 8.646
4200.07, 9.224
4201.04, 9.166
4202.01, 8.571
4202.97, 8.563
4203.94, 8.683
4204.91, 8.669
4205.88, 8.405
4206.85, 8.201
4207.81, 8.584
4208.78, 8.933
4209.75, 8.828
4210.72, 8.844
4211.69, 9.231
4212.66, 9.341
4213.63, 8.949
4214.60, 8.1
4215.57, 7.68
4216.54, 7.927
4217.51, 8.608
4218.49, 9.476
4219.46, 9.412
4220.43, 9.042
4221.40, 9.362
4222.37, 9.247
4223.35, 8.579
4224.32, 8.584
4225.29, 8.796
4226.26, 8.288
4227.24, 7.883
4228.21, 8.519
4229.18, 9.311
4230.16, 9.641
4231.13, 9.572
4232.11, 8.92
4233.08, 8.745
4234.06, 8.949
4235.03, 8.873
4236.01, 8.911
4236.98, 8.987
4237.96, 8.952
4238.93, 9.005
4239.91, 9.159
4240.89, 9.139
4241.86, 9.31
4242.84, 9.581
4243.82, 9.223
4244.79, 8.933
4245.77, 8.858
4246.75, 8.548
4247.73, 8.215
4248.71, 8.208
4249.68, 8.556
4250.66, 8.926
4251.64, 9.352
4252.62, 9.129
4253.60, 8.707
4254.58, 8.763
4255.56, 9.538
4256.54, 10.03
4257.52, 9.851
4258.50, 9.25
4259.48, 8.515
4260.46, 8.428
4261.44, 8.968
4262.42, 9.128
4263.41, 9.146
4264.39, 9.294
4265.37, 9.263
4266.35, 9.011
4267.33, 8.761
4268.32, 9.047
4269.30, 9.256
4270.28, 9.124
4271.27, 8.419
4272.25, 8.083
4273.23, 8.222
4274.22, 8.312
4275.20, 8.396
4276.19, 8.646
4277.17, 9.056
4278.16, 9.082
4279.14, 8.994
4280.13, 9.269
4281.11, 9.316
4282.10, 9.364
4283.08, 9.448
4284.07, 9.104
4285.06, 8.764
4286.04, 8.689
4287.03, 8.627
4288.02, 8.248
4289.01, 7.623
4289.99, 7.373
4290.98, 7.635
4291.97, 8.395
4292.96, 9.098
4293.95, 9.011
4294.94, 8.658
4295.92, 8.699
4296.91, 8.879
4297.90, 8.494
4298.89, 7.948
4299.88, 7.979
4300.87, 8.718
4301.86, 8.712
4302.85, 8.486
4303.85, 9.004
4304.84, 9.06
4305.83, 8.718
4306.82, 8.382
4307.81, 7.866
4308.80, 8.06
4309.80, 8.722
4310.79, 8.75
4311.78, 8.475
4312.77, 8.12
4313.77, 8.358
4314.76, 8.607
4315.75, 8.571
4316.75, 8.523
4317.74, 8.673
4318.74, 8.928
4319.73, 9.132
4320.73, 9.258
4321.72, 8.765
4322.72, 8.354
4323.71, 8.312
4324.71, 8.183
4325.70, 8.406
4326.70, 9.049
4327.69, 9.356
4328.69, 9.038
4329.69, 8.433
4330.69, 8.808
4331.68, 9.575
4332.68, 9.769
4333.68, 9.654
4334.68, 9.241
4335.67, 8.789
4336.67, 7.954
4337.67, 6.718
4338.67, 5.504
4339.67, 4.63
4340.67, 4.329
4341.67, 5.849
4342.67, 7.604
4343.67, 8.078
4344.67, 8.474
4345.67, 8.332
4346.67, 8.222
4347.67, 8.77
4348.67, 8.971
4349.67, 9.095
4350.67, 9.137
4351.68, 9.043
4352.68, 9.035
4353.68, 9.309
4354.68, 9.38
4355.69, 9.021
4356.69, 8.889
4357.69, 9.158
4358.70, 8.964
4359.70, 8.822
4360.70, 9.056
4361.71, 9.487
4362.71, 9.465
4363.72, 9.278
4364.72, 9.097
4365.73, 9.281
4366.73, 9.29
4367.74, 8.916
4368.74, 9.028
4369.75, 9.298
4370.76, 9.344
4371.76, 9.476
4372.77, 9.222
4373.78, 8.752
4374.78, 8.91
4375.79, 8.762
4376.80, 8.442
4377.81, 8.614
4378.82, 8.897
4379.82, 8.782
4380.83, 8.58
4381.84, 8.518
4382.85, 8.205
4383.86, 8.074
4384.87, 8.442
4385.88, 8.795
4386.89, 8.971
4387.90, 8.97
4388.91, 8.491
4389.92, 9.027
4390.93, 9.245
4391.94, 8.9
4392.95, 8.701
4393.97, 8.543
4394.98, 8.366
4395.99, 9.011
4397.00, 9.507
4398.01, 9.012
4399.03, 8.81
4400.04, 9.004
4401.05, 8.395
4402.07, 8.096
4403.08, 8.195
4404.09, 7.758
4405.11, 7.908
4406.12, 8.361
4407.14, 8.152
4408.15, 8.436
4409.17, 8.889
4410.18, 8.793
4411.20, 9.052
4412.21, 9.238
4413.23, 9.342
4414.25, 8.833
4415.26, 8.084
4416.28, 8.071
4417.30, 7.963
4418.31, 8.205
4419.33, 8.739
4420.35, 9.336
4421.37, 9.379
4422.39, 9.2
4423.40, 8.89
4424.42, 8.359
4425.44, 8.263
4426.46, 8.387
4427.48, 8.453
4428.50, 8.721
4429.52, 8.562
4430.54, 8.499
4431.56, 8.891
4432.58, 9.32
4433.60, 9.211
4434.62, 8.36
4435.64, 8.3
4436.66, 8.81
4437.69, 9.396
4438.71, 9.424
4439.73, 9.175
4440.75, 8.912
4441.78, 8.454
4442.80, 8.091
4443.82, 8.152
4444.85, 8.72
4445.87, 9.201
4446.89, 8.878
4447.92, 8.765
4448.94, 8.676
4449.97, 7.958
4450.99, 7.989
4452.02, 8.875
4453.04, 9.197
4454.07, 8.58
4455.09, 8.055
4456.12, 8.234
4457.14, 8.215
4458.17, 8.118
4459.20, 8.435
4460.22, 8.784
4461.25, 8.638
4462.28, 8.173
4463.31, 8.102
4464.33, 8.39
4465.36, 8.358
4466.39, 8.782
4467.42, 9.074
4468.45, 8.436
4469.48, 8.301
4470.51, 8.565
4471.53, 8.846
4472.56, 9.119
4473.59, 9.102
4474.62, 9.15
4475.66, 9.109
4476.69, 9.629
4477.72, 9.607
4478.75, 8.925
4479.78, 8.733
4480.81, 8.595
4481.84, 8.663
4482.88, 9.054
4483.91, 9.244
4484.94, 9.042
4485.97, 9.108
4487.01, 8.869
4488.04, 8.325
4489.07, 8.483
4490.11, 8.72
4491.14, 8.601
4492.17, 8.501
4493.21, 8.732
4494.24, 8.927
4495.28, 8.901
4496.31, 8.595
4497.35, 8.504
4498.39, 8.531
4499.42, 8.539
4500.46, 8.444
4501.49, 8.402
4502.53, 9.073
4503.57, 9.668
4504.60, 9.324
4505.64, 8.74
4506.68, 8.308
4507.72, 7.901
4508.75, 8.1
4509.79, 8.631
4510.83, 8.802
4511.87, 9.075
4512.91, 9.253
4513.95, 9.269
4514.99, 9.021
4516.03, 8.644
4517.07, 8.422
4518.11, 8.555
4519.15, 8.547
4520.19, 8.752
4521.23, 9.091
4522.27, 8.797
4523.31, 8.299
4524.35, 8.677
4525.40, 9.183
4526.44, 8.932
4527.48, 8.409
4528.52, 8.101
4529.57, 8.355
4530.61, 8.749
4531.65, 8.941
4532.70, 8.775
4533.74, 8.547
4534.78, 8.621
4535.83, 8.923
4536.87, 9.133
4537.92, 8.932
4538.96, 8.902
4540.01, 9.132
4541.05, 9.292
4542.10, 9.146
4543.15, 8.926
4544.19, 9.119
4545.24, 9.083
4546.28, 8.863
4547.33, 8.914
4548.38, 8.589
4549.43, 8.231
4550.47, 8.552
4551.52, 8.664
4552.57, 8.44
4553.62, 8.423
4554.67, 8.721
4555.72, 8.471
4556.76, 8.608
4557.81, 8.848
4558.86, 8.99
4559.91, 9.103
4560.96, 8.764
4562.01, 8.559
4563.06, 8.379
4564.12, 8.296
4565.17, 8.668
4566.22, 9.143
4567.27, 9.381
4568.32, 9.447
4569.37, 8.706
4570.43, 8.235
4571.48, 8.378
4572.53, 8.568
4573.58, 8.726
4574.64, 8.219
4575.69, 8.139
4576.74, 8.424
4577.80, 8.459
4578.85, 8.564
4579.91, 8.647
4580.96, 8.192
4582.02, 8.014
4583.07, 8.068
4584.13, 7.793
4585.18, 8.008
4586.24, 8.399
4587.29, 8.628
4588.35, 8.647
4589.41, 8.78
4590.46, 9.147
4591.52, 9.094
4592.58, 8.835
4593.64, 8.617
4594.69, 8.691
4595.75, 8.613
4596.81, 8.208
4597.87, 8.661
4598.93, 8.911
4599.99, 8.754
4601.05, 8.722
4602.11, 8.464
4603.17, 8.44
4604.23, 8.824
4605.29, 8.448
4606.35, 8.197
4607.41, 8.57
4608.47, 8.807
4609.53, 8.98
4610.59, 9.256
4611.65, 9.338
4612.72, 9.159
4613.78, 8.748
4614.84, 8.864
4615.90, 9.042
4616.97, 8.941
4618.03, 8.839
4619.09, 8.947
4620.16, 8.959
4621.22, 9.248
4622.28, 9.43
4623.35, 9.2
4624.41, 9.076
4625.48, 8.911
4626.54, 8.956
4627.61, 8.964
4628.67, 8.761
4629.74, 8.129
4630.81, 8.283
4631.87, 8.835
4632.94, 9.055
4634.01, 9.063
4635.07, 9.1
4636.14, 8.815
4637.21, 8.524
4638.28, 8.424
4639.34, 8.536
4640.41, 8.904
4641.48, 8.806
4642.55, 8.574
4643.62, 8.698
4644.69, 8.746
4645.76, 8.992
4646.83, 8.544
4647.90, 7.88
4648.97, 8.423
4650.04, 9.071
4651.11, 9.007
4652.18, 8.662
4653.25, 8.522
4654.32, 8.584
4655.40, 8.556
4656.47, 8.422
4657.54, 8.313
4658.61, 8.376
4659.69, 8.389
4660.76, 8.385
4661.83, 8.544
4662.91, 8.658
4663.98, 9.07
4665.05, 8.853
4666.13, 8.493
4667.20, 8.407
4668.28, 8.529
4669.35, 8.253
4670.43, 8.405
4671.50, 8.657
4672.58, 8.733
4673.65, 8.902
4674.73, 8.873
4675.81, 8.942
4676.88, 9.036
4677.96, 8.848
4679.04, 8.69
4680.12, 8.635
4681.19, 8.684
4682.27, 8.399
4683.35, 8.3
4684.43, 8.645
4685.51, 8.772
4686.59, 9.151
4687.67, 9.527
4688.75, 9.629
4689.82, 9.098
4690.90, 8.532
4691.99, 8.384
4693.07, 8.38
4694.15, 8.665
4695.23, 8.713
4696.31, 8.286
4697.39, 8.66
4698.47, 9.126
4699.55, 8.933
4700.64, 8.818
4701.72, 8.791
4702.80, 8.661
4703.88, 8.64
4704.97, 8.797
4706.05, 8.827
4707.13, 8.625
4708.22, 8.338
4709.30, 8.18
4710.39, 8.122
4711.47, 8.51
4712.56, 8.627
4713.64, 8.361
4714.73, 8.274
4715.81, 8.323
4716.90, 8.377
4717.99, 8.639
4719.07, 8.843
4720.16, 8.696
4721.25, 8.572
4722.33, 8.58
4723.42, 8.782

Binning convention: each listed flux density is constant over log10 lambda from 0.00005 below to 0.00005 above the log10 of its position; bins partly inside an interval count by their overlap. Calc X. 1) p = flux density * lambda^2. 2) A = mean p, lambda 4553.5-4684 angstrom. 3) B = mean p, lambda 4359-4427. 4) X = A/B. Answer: 1.09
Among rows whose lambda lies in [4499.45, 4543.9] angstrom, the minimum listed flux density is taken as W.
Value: 7.901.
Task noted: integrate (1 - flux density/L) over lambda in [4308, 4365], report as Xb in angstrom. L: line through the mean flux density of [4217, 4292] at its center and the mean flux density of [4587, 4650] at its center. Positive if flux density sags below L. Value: 2.2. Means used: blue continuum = 8.88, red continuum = 8.78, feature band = 8.51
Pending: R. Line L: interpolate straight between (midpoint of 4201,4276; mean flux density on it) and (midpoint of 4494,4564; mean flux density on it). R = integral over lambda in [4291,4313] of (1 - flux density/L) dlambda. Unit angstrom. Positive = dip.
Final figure 0.7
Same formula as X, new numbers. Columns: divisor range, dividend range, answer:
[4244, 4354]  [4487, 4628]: 1.14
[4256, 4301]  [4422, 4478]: 1.07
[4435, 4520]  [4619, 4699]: 1.08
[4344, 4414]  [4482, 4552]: 1.06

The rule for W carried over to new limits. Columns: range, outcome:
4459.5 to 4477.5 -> 8.102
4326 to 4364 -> 4.329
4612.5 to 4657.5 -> 7.88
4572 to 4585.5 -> 7.793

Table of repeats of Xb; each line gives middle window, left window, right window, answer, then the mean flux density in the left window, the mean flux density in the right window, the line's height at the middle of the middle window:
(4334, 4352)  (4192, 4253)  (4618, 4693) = 2.2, 8.8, 8.73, 8.78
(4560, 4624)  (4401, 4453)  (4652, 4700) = -0.2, 8.64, 8.68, 8.67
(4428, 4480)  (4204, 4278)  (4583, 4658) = 0.5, 8.88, 8.73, 8.79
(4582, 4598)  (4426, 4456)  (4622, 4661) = 0.3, 8.68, 8.7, 8.69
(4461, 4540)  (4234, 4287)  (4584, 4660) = 0.5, 8.96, 8.73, 8.81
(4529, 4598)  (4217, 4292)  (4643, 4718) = 0.3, 8.88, 8.64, 8.71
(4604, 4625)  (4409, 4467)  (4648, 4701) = -0.7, 8.65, 8.69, 8.68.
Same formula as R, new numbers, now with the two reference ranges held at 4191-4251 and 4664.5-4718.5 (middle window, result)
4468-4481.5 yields -0.3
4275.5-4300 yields 0.3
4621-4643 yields -0.4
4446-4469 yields 0.6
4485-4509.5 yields 0.1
